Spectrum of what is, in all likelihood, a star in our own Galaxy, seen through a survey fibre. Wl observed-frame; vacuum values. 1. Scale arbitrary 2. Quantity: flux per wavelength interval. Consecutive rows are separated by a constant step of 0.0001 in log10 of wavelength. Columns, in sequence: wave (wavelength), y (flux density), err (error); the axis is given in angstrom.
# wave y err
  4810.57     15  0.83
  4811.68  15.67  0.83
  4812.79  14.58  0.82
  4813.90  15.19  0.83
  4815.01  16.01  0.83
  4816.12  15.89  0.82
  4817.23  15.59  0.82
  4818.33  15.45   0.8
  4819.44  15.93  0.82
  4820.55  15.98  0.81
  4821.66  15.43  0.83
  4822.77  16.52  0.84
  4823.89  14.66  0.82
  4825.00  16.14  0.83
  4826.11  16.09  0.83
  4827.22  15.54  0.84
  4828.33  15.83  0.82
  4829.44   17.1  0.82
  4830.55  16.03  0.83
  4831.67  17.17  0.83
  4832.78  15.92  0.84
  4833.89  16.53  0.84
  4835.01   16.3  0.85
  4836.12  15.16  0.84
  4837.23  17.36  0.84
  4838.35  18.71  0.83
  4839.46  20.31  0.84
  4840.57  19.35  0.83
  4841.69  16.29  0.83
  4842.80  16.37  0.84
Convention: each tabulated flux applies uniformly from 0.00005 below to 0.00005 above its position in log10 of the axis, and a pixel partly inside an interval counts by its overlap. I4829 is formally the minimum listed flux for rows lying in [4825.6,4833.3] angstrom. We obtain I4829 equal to 15.54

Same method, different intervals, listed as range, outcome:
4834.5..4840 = 15.16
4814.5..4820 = 15.45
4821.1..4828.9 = 14.66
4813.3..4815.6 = 15.19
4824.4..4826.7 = 16.09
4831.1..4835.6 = 15.92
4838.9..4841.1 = 19.35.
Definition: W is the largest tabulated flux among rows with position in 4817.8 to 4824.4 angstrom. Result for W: 16.52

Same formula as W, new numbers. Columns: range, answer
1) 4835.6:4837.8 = 17.36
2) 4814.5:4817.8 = 16.01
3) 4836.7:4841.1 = 20.31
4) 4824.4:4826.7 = 16.14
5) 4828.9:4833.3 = 17.17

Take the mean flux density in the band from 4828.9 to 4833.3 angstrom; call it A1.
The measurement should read 16.5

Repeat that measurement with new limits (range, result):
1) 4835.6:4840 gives 17.9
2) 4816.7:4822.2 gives 15.7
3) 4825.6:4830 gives 16.2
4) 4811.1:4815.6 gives 15.3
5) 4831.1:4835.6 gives 16.4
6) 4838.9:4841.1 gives 19.9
